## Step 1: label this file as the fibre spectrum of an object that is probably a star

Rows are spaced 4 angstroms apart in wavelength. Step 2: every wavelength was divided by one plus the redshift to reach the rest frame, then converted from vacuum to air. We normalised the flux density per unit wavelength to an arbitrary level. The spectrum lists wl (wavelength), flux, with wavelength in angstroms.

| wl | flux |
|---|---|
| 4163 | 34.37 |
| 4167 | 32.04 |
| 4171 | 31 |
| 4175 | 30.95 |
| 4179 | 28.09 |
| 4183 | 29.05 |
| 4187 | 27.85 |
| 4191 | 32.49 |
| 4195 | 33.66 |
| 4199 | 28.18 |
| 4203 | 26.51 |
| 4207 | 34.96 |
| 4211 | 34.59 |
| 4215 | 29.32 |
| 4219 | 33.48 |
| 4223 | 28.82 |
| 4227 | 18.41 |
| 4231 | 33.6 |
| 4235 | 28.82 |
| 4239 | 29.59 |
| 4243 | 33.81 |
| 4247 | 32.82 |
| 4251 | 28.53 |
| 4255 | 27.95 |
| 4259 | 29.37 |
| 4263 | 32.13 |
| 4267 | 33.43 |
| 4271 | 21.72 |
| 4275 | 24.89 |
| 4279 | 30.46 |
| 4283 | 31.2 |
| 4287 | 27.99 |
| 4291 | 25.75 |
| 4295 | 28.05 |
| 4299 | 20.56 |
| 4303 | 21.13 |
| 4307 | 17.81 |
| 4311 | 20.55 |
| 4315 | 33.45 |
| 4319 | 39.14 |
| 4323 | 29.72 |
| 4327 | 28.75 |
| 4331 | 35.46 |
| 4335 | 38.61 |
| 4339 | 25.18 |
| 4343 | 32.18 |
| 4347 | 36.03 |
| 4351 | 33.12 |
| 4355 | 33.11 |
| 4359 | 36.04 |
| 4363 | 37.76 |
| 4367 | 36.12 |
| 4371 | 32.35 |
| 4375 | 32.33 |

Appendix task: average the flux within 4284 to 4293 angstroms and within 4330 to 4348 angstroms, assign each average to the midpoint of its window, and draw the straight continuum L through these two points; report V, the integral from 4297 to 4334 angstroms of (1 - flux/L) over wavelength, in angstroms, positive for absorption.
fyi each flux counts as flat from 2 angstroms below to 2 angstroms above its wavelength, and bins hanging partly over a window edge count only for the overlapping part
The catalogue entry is 3.6 angstroms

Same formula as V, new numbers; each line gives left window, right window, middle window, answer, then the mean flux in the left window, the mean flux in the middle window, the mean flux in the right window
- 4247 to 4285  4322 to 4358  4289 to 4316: 6.37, 29.1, 23.5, 32.6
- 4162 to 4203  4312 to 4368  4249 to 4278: 3.37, 30.5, 28.4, 33.6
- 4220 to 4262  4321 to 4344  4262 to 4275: 0.78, 29.3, 28.2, 31.6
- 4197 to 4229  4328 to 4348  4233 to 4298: 3.87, 29.3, 29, 33.1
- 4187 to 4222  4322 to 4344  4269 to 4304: 6.32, 31.4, 25.9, 31.7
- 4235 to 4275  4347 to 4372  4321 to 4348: 1.24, 29.6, 32.1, 34.9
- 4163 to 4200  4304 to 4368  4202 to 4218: -0.48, 30.6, 31.8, 31.8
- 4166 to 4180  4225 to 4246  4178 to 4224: -1.23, 30.6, 30.7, 29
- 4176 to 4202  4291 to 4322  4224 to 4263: -1.91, 29.8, 29.4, 25.9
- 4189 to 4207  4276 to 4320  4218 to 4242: 0.49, 30.7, 28.8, 26.6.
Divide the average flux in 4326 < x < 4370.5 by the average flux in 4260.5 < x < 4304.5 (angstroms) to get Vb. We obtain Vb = 1.25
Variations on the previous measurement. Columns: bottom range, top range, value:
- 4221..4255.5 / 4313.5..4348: 1.13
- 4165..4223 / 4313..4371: 1.10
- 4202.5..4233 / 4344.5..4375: 1.15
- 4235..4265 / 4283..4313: 0.78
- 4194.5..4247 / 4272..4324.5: 0.89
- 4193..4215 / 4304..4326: 0.89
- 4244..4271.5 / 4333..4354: 1.10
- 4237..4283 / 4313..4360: 1.13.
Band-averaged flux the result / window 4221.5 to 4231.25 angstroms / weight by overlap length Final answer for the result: 25.7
